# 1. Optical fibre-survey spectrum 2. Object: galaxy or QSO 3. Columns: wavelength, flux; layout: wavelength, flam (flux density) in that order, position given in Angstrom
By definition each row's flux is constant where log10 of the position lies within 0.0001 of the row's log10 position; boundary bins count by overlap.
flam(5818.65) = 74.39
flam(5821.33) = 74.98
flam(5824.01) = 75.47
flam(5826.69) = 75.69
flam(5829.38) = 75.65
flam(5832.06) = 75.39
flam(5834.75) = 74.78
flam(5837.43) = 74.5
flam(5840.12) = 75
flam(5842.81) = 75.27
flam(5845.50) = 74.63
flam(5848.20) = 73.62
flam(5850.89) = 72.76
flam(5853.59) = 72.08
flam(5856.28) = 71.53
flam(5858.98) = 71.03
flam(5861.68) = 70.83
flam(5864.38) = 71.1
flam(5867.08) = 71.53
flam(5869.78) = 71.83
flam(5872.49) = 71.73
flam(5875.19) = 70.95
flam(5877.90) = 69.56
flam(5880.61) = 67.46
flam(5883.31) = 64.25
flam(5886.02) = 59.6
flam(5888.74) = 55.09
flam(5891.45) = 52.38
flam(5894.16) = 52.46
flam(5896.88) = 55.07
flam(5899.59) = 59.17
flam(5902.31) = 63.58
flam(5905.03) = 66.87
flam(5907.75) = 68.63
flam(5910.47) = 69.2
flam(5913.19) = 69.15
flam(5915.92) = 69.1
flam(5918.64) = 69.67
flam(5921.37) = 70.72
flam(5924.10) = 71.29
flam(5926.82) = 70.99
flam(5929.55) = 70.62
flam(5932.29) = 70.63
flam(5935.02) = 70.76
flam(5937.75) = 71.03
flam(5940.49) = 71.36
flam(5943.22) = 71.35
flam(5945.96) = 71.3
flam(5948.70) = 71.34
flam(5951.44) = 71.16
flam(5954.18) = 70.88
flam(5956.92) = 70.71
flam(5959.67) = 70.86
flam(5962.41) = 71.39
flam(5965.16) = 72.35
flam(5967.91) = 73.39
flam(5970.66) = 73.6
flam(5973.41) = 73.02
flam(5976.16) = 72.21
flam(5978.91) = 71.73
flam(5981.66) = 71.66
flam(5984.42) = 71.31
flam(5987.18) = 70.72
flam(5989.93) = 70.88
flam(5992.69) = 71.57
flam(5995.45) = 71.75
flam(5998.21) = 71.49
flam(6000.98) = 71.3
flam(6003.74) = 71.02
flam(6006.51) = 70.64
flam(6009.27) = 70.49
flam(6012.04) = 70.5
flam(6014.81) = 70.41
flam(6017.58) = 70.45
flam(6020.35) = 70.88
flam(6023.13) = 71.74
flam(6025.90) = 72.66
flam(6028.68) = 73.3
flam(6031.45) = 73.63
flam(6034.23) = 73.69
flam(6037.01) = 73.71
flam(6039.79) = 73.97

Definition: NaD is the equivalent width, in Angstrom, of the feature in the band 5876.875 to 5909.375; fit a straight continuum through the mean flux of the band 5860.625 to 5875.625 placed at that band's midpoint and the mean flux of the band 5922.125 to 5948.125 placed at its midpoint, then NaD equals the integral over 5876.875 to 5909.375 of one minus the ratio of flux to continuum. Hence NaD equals 4.6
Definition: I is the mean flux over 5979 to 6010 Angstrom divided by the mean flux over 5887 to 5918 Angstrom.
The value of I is 1.15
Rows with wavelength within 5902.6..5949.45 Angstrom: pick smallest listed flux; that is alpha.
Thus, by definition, 66.87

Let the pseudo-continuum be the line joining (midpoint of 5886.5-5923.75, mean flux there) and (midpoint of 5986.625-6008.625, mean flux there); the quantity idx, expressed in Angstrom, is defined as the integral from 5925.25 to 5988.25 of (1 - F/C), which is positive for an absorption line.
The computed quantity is -3.6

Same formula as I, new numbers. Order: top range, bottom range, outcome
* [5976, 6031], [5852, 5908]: 1.09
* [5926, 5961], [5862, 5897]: 1.10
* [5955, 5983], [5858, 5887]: 1.04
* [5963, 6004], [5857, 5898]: 1.10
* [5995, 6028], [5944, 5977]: 0.99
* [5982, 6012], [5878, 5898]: 1.21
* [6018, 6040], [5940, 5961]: 1.02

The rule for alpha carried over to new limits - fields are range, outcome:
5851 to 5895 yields 52.38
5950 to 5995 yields 70.71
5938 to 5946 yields 71.3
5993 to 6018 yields 70.41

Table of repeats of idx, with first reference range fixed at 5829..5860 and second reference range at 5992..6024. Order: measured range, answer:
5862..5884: 1.00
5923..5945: 0.39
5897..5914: 1.77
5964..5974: -0.20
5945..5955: 0.11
